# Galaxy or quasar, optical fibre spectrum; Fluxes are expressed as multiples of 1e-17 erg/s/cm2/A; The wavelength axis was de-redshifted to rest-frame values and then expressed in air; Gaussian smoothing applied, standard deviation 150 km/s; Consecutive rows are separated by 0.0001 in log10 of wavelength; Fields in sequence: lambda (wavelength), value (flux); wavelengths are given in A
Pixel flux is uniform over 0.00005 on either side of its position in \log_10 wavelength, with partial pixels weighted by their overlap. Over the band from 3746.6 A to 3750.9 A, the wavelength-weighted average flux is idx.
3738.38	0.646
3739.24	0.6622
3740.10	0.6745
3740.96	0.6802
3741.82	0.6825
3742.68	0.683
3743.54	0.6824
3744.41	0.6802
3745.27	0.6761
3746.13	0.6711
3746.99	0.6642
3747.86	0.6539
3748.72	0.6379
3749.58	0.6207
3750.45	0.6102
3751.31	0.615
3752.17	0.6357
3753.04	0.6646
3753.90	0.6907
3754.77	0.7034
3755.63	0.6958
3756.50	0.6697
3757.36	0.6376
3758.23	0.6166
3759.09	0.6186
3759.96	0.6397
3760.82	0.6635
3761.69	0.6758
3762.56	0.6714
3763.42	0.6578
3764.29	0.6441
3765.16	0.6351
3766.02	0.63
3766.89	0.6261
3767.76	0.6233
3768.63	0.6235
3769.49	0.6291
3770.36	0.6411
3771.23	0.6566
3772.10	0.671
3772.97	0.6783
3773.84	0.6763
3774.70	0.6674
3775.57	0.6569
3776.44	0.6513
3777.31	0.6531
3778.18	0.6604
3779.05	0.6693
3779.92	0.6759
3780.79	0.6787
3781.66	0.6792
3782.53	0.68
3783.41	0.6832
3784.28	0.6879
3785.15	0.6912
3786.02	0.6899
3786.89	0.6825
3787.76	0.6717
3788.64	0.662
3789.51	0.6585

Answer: 0.636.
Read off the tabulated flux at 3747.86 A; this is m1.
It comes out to 0.6539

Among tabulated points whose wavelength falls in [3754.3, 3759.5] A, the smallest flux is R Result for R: 0.6166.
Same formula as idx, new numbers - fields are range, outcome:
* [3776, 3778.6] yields 0.655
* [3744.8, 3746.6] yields 0.676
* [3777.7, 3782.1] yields 0.673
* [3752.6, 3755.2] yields 0.685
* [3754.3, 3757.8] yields 0.676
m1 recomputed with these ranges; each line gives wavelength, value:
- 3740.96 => 0.6802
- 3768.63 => 0.6235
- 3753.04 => 0.6646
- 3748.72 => 0.6379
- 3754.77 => 0.7034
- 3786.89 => 0.6825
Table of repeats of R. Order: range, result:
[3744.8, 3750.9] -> 0.6102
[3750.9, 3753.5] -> 0.615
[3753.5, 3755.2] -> 0.6907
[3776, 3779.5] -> 0.6513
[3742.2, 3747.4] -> 0.6642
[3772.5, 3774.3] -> 0.6763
